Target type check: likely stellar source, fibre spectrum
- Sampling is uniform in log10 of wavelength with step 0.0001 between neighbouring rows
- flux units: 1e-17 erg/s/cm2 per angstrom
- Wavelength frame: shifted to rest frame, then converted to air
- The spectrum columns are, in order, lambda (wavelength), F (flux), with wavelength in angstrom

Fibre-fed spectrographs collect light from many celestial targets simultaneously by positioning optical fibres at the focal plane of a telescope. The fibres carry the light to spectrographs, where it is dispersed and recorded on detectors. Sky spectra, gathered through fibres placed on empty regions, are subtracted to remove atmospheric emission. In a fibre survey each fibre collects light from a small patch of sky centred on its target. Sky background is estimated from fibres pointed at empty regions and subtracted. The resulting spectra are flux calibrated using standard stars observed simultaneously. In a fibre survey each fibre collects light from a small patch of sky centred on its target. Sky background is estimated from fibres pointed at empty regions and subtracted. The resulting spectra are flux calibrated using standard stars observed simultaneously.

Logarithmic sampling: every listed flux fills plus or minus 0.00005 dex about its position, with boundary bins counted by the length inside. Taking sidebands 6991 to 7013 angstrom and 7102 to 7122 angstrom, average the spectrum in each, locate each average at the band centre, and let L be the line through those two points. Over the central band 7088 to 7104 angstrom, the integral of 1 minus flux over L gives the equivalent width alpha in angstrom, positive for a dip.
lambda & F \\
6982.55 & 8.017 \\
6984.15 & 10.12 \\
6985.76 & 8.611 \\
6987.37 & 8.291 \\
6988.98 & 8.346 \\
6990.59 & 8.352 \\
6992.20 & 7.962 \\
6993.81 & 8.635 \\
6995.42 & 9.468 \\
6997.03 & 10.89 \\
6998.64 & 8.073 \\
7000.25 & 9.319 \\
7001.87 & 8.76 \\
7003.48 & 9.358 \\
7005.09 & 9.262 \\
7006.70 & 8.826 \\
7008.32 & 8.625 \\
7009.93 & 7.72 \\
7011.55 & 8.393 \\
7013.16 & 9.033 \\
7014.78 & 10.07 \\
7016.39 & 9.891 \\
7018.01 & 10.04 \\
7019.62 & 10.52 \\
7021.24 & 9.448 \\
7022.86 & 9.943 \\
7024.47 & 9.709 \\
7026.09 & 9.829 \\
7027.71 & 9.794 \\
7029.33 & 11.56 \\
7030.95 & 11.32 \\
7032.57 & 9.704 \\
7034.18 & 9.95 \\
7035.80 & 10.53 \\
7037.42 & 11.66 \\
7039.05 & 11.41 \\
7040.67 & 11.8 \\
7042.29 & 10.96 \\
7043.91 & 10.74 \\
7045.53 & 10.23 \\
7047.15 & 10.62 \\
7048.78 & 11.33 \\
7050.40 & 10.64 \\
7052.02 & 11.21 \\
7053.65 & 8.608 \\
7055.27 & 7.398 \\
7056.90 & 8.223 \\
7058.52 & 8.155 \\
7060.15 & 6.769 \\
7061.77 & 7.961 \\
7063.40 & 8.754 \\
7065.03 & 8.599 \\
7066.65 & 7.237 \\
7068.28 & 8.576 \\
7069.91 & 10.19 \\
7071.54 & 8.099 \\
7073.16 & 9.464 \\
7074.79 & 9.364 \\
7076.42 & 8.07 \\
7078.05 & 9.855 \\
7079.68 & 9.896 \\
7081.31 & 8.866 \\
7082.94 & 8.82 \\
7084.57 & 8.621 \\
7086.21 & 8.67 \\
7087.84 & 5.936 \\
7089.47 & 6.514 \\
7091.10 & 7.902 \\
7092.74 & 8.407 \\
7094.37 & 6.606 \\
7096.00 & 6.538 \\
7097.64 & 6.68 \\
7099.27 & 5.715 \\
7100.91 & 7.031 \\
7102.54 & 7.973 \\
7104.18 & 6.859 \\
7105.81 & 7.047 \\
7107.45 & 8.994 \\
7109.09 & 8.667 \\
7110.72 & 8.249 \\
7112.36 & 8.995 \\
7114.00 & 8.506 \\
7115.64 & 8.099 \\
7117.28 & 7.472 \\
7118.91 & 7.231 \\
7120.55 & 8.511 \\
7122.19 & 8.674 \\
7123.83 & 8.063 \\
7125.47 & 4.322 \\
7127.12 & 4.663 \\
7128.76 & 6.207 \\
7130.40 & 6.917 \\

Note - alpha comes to 2.3 angstrom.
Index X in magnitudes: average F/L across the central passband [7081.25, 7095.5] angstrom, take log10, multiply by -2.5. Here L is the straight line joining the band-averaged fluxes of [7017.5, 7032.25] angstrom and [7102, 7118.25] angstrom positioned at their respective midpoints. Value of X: 0.120 mag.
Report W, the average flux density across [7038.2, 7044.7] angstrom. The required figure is 11.2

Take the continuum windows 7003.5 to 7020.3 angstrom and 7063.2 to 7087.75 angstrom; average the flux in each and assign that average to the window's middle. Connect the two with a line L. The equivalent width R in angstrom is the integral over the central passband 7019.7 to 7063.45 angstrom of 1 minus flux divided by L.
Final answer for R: -4.52 angstrom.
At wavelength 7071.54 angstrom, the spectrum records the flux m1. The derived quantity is 8.099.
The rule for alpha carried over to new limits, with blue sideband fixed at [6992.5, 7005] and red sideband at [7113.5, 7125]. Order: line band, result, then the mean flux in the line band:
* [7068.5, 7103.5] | 1.0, 8.06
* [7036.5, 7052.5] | -4.3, 11.1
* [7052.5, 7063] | 0.7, 7.99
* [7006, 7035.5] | -2.5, 9.71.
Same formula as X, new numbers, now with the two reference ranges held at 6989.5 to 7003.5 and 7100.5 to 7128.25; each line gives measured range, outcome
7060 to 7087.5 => -0.08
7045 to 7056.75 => -0.19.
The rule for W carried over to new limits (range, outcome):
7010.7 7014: 8.7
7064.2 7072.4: 8.55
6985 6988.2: 8.44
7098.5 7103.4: 6.91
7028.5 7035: 10.6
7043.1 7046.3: 10.5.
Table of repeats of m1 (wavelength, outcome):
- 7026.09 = 9.829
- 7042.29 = 10.96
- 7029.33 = 11.56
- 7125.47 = 4.322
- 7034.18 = 9.95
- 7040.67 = 11.8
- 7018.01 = 10.04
